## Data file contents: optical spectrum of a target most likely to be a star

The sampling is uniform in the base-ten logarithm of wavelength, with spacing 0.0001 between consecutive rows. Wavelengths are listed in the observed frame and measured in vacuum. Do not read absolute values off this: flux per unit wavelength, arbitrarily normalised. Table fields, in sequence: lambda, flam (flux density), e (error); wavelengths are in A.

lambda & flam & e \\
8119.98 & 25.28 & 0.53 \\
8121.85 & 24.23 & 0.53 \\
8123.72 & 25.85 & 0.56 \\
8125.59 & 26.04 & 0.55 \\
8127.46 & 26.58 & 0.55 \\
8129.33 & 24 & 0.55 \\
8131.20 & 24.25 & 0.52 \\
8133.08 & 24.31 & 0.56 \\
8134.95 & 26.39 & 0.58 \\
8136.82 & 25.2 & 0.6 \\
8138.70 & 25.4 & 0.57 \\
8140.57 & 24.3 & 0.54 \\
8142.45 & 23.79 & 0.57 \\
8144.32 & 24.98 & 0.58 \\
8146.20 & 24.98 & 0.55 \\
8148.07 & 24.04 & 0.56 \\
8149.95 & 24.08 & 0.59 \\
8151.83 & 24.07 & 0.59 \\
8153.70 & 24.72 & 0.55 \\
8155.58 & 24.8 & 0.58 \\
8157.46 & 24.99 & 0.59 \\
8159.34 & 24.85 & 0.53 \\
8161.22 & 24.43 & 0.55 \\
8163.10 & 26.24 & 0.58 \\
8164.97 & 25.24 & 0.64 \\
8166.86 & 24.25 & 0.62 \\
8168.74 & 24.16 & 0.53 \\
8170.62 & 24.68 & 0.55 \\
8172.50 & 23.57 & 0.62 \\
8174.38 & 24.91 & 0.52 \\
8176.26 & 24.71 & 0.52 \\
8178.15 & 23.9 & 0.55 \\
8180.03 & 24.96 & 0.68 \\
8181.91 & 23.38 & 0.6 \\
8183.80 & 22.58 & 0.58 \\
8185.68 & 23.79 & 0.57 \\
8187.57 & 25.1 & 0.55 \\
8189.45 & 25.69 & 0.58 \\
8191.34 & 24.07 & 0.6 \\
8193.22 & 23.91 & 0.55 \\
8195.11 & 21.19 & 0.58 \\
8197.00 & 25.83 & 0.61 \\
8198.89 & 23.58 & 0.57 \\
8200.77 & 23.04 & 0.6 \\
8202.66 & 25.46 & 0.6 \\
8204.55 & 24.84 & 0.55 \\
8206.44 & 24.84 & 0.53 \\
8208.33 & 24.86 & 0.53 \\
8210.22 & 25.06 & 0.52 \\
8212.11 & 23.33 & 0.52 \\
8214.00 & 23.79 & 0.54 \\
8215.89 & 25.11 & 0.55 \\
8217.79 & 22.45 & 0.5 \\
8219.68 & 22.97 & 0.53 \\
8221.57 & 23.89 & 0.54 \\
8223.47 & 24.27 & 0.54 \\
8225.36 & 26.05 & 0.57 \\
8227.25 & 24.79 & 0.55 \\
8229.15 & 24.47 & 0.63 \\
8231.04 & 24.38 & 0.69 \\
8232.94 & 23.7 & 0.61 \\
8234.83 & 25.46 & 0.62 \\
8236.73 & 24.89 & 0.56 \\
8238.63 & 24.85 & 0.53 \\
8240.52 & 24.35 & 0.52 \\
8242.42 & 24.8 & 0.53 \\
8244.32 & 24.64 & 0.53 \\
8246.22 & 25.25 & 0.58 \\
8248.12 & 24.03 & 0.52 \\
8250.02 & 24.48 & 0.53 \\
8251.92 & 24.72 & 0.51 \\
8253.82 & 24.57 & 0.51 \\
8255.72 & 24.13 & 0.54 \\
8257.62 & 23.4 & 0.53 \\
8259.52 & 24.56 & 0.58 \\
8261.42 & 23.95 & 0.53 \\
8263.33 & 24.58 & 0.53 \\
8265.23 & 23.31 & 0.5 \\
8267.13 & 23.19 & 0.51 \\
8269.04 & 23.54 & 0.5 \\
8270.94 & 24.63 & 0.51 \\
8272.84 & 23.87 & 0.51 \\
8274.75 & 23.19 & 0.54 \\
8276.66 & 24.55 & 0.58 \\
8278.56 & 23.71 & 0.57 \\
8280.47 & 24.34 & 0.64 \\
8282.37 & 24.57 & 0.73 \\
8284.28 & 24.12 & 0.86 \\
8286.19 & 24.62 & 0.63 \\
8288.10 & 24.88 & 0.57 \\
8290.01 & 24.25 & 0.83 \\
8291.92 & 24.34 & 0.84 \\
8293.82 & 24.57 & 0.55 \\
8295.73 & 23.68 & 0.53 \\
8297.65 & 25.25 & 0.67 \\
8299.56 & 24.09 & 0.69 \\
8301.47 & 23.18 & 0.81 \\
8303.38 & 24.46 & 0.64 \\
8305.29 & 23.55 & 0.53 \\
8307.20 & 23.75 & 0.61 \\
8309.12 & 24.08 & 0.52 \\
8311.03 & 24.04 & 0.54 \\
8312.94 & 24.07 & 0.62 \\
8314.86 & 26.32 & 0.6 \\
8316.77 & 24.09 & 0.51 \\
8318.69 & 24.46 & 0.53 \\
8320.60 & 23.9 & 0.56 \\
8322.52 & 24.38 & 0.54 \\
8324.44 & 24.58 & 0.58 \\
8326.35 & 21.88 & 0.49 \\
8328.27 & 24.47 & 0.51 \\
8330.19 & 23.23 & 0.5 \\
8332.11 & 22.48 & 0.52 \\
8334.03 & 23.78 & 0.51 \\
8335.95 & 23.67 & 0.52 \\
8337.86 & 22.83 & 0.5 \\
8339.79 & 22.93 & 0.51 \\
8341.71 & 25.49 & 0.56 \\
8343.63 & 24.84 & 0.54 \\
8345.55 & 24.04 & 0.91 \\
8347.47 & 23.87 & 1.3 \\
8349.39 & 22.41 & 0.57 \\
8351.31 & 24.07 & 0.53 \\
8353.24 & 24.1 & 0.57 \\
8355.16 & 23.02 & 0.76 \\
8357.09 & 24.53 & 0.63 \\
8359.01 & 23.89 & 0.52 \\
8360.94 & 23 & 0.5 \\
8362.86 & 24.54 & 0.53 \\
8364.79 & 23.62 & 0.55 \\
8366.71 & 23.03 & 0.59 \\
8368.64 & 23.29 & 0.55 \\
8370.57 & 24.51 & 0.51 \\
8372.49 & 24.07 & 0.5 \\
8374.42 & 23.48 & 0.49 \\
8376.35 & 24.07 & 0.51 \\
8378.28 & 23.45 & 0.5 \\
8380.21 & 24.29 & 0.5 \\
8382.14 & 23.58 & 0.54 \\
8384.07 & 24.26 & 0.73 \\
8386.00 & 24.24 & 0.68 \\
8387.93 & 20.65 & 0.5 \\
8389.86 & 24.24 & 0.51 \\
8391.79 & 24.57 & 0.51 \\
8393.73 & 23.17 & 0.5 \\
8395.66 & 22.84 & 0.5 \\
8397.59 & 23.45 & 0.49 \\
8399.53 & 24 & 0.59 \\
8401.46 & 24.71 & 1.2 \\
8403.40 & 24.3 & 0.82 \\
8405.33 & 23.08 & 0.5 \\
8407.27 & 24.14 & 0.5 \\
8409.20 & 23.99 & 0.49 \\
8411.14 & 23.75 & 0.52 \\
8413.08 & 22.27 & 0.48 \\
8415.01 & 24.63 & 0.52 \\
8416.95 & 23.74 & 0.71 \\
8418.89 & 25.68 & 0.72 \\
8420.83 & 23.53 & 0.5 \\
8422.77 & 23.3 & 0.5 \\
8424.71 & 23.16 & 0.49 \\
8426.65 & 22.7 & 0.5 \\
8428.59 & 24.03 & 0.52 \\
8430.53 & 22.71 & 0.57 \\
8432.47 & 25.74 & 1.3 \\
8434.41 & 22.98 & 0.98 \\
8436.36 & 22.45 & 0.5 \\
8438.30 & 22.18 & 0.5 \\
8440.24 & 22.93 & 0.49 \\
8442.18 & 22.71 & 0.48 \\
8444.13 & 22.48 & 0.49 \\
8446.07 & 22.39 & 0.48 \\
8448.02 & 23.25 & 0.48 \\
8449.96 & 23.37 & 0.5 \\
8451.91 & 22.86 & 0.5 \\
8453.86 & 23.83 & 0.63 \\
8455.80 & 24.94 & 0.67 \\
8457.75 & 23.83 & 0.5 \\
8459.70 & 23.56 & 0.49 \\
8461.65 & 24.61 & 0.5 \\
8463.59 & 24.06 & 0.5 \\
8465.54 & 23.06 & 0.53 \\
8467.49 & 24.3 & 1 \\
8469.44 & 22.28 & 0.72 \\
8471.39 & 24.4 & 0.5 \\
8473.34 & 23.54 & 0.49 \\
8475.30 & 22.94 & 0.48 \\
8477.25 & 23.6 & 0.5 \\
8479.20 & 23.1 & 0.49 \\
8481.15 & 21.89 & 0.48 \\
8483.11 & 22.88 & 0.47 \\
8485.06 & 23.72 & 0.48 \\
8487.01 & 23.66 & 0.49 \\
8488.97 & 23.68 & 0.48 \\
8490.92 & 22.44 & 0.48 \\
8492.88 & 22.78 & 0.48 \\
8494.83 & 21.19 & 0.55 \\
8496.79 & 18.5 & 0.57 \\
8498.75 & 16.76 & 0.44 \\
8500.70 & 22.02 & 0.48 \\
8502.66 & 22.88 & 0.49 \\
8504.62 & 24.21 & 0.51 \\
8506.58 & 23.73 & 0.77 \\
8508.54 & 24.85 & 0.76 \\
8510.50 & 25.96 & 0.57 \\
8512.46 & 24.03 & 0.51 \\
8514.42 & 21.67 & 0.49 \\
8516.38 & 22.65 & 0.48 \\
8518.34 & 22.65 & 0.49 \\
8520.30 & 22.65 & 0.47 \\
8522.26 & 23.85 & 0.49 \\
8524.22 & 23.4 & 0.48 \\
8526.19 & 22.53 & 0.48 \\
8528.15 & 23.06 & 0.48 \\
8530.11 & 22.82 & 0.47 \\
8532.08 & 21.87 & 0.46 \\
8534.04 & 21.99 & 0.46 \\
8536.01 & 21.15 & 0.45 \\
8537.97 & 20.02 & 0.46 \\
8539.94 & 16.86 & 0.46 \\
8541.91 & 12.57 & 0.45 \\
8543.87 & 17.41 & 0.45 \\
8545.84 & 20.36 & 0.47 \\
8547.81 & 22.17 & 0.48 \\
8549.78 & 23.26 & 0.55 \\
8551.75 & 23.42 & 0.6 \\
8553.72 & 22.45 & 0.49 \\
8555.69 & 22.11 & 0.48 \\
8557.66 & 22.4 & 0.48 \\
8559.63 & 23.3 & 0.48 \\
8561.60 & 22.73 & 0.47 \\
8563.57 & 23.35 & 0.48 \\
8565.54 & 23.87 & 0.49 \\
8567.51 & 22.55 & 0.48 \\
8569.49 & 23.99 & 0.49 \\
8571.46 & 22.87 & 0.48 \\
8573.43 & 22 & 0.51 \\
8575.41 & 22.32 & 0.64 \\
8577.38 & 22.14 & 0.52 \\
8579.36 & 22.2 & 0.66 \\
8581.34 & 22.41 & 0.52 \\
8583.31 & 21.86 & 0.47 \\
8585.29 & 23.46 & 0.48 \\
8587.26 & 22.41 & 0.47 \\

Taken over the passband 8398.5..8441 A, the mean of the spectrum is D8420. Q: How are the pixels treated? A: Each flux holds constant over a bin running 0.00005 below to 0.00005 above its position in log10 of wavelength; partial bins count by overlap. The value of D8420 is 23.6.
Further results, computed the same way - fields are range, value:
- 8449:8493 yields 23.5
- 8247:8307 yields 24.1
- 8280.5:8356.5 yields 24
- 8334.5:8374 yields 23.8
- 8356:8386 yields 23.8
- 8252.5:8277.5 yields 24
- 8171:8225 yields 24.1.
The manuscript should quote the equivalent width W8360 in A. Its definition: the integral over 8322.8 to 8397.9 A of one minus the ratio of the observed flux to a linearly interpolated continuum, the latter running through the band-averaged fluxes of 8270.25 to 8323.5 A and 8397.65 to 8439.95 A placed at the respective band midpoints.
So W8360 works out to 0.86 A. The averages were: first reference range 24.2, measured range 23.7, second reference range 23.7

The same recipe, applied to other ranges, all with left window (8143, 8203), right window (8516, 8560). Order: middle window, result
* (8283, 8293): -0.4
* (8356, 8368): -0.5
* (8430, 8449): -0.6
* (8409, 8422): -0.9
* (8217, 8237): -0.3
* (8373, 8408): -1.6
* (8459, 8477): -1.3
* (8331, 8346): -0.4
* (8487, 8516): -1.0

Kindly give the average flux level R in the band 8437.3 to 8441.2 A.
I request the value 22.6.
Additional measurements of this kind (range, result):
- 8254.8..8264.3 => 24.1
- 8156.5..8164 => 25.1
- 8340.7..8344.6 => 25.2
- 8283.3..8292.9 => 24.4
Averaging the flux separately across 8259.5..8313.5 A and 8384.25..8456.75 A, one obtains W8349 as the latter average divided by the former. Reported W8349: 1.0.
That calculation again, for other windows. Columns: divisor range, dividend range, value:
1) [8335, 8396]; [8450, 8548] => 0.94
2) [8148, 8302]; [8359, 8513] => 0.96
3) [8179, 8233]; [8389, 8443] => 0.98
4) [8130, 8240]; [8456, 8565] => 0.92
